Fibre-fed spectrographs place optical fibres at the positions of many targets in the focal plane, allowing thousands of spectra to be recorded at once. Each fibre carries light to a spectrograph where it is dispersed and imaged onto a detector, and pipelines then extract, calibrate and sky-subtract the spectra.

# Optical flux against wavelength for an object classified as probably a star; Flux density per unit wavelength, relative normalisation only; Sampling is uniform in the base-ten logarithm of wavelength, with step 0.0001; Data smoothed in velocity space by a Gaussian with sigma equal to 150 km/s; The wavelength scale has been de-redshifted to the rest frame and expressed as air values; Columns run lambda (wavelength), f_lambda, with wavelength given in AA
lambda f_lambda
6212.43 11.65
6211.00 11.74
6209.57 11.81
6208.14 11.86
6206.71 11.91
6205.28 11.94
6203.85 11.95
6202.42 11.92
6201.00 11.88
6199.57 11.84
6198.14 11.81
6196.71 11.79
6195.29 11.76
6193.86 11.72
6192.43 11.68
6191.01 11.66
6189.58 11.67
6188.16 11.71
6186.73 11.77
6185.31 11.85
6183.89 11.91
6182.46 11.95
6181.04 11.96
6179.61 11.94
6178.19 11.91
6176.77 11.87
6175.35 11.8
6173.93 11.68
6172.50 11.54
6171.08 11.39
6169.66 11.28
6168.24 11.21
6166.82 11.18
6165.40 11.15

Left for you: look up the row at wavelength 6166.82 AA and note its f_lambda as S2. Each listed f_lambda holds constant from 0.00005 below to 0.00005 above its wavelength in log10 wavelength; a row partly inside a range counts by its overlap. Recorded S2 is 11.18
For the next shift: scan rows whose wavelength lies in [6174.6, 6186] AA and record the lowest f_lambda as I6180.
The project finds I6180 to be 11.8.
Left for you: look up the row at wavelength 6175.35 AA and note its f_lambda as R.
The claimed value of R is 11.8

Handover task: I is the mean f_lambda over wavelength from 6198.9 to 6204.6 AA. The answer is 11.9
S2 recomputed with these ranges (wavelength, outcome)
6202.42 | 11.92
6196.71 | 11.79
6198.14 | 11.81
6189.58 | 11.67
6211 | 11.74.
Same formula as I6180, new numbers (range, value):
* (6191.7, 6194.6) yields 11.68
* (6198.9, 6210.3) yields 11.81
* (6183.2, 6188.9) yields 11.71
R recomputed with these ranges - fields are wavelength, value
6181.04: 11.96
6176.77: 11.87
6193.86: 11.72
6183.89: 11.91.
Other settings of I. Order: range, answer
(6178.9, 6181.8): 11.9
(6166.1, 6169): 11.2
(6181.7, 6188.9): 11.8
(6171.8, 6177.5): 11.7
